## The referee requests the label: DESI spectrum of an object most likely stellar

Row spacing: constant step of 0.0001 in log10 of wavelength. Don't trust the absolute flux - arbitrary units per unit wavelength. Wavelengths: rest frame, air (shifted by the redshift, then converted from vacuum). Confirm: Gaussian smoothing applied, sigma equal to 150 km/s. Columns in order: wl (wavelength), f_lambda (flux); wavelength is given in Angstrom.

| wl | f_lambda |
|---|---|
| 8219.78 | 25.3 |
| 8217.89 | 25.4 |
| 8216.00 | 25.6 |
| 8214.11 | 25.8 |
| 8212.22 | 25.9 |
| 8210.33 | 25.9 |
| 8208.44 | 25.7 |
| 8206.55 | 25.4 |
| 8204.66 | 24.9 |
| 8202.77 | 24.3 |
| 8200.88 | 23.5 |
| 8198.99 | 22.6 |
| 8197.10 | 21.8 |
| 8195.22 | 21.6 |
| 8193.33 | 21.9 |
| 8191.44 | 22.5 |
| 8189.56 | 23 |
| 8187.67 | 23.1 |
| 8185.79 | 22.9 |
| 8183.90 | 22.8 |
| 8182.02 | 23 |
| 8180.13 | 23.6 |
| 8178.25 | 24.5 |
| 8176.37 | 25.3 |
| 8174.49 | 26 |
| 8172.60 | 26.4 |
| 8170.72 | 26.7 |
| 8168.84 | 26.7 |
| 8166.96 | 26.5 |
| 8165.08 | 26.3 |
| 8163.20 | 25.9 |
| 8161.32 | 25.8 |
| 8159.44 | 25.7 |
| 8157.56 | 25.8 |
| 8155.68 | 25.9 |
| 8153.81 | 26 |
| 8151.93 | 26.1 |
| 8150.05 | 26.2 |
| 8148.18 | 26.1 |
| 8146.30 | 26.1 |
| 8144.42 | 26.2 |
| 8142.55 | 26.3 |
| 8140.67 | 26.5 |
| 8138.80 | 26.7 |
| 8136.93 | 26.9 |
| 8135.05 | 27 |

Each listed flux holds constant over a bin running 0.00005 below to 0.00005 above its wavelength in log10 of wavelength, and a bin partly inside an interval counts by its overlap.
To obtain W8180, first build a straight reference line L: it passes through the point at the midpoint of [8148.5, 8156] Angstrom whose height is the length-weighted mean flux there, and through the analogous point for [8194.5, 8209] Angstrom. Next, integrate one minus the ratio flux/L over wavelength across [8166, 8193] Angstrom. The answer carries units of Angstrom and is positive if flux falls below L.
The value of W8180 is 0.4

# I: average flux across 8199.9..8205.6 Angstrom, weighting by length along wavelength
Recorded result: 24.2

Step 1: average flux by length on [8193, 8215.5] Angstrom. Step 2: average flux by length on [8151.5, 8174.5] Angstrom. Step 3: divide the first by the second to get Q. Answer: 0.93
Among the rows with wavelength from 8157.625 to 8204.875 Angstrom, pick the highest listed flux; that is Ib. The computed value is 26.7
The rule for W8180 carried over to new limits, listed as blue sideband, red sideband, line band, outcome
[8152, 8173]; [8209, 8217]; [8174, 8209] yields 3.25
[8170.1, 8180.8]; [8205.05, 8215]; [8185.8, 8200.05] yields 1.76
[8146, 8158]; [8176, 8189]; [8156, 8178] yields -1.12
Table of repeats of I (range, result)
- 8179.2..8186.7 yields 23.1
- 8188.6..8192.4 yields 22.7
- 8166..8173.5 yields 26.6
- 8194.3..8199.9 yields 22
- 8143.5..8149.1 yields 26.1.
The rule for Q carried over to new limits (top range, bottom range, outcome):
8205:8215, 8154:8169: 0.99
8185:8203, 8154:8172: 0.87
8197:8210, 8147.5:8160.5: 0.93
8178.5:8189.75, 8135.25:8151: 0.88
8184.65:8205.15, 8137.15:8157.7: 0.87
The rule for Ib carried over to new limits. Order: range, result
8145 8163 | 26.2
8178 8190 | 24.5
